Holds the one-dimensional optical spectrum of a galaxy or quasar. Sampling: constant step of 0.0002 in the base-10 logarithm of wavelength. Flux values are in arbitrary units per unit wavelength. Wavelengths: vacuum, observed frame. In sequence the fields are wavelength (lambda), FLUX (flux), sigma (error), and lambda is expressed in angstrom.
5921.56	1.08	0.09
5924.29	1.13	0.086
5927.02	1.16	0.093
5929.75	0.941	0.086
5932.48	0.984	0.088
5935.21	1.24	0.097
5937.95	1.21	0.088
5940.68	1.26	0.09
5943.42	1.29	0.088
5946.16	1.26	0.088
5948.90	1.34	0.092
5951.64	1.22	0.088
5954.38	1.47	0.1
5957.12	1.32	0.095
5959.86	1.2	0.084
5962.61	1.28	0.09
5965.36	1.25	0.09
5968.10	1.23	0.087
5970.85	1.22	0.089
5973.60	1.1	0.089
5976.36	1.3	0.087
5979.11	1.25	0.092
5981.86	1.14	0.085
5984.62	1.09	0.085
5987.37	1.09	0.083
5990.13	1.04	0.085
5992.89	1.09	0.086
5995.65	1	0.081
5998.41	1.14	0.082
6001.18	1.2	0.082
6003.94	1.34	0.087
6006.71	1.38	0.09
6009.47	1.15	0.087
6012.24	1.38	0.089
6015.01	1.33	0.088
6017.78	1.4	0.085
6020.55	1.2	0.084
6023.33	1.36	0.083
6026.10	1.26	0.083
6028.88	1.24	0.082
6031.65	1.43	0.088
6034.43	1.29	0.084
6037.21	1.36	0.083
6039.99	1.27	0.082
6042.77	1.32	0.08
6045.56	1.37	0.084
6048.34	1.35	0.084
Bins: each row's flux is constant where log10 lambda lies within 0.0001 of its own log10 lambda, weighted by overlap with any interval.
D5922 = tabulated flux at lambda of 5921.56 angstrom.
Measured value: 1.08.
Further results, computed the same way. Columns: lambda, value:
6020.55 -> 1.2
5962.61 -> 1.28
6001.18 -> 1.2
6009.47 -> 1.15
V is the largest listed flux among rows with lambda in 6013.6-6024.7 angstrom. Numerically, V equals 1.4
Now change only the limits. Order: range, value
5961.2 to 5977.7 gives 1.3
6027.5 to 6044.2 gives 1.43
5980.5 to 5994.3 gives 1.14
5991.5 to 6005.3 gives 1.34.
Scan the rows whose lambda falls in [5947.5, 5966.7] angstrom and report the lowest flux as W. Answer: 1.2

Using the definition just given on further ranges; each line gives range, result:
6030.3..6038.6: 1.29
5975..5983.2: 1.14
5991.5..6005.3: 1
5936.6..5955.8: 1.21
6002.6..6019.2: 1.15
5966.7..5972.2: 1.22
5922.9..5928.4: 1.13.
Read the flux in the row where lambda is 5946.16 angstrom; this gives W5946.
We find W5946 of 1.26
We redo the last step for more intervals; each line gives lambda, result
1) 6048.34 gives 1.35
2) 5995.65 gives 1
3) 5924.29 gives 1.13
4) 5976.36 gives 1.3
